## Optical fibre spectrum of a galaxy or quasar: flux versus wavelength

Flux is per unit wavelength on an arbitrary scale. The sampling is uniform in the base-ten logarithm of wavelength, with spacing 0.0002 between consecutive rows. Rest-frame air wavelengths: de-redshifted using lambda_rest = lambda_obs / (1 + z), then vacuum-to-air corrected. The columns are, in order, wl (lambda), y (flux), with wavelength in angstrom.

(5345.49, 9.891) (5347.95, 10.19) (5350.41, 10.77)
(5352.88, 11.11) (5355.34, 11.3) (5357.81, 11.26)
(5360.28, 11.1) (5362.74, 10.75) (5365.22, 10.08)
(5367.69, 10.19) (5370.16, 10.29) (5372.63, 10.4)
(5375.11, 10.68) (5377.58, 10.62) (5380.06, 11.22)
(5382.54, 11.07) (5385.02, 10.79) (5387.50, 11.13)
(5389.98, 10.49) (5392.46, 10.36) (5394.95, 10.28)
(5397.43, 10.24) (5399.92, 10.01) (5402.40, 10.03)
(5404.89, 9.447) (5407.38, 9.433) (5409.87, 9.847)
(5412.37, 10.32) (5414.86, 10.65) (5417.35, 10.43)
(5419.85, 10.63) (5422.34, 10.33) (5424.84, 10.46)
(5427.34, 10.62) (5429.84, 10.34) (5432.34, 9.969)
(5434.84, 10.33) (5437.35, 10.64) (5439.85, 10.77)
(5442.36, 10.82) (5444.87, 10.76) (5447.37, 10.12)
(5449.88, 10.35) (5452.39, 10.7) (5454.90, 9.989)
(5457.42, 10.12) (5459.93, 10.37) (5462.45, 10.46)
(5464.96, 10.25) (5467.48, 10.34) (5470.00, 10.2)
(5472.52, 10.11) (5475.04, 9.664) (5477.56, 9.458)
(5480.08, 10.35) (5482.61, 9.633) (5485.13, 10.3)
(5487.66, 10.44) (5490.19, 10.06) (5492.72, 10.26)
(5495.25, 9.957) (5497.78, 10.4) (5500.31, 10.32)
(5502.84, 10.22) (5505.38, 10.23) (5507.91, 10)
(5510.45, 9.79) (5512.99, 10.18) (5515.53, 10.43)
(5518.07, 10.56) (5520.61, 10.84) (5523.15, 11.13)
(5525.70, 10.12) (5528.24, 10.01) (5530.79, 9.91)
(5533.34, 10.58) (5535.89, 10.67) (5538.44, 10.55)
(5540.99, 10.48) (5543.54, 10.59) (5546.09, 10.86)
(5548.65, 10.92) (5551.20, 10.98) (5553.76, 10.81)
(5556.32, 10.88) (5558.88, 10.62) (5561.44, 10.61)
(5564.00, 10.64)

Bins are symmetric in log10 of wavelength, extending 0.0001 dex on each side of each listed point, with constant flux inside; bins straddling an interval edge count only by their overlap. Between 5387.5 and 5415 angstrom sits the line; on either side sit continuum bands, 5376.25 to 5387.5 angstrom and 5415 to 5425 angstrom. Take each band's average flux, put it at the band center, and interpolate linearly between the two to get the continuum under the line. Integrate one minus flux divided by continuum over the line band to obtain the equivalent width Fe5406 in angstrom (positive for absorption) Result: 1.5 angstrom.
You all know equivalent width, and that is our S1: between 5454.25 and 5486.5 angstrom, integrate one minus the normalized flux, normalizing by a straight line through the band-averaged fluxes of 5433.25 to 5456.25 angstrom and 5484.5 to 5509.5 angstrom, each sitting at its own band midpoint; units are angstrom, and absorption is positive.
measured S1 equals 0.8 angstrom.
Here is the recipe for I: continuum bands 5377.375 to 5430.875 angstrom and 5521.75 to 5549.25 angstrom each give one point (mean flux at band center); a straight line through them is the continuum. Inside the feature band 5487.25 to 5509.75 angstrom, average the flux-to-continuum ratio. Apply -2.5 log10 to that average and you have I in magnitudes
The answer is 0.031 mag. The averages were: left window 10.4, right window 10.5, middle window 10.2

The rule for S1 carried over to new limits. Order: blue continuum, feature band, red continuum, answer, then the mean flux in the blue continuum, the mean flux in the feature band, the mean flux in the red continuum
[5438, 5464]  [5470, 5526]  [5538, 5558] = 2.1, 10.4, 10.2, 10.8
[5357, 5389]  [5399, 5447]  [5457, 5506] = 0.7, 10.7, 10.3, 10.2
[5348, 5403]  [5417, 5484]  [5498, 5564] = 1.7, 10.6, 10.3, 10.5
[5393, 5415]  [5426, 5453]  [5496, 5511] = -1.1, 10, 10.5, 10.2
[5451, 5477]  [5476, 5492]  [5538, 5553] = 0.5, 10.2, 10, 10.7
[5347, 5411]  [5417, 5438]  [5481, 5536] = 0.0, 10.5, 10.4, 10.3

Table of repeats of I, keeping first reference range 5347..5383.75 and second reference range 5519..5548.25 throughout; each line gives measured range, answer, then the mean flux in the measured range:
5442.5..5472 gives 0.03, 10.3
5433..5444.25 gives 0.00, 10.6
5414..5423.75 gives 0.02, 10.5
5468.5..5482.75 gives 0.07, 9.93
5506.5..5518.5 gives 0.04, 10.2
